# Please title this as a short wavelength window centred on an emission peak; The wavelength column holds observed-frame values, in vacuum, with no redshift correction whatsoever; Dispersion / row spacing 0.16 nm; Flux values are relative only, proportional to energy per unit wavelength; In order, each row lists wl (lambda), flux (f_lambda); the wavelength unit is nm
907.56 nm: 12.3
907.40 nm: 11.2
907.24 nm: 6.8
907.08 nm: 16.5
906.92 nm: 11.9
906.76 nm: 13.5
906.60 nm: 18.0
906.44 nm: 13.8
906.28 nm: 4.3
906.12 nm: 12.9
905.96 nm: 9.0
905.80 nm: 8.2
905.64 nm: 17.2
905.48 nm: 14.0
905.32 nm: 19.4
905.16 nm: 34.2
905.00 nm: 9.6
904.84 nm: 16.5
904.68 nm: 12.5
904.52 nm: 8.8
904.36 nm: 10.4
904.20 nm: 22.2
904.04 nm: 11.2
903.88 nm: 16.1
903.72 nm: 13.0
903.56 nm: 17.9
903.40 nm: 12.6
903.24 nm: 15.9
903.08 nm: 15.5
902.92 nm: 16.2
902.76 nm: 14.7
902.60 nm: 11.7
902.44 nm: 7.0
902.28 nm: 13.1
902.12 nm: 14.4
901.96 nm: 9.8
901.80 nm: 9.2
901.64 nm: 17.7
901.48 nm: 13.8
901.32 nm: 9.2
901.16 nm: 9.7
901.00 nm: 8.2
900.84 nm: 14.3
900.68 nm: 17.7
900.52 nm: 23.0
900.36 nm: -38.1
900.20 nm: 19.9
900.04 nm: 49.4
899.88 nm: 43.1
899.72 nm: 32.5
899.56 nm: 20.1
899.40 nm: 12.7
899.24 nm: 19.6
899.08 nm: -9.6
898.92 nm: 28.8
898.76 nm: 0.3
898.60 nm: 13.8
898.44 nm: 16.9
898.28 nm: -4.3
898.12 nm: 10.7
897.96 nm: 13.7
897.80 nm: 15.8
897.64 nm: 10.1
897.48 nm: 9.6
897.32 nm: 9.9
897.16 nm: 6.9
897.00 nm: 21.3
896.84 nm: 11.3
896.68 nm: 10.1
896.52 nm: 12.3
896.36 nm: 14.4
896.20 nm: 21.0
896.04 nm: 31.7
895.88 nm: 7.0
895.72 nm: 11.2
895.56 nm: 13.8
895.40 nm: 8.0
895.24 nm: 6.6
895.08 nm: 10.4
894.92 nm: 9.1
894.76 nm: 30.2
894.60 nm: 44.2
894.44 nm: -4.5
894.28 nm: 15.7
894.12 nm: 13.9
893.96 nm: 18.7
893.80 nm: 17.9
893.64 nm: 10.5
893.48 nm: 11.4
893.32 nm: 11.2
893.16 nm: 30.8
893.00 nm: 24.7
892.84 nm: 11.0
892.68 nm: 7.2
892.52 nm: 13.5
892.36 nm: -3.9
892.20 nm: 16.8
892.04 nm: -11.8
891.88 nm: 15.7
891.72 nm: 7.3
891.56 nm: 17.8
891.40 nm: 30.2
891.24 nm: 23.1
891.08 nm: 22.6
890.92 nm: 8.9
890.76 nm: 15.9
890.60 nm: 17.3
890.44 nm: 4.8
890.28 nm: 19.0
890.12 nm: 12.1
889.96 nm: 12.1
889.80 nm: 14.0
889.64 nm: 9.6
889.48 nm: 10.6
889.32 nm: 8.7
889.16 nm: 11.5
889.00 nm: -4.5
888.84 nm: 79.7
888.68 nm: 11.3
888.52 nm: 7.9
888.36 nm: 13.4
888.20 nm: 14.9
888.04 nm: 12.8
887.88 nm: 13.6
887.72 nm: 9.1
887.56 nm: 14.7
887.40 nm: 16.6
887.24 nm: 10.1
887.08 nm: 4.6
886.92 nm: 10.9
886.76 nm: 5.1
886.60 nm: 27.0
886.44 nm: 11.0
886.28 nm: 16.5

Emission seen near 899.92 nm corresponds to [O III] 5007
